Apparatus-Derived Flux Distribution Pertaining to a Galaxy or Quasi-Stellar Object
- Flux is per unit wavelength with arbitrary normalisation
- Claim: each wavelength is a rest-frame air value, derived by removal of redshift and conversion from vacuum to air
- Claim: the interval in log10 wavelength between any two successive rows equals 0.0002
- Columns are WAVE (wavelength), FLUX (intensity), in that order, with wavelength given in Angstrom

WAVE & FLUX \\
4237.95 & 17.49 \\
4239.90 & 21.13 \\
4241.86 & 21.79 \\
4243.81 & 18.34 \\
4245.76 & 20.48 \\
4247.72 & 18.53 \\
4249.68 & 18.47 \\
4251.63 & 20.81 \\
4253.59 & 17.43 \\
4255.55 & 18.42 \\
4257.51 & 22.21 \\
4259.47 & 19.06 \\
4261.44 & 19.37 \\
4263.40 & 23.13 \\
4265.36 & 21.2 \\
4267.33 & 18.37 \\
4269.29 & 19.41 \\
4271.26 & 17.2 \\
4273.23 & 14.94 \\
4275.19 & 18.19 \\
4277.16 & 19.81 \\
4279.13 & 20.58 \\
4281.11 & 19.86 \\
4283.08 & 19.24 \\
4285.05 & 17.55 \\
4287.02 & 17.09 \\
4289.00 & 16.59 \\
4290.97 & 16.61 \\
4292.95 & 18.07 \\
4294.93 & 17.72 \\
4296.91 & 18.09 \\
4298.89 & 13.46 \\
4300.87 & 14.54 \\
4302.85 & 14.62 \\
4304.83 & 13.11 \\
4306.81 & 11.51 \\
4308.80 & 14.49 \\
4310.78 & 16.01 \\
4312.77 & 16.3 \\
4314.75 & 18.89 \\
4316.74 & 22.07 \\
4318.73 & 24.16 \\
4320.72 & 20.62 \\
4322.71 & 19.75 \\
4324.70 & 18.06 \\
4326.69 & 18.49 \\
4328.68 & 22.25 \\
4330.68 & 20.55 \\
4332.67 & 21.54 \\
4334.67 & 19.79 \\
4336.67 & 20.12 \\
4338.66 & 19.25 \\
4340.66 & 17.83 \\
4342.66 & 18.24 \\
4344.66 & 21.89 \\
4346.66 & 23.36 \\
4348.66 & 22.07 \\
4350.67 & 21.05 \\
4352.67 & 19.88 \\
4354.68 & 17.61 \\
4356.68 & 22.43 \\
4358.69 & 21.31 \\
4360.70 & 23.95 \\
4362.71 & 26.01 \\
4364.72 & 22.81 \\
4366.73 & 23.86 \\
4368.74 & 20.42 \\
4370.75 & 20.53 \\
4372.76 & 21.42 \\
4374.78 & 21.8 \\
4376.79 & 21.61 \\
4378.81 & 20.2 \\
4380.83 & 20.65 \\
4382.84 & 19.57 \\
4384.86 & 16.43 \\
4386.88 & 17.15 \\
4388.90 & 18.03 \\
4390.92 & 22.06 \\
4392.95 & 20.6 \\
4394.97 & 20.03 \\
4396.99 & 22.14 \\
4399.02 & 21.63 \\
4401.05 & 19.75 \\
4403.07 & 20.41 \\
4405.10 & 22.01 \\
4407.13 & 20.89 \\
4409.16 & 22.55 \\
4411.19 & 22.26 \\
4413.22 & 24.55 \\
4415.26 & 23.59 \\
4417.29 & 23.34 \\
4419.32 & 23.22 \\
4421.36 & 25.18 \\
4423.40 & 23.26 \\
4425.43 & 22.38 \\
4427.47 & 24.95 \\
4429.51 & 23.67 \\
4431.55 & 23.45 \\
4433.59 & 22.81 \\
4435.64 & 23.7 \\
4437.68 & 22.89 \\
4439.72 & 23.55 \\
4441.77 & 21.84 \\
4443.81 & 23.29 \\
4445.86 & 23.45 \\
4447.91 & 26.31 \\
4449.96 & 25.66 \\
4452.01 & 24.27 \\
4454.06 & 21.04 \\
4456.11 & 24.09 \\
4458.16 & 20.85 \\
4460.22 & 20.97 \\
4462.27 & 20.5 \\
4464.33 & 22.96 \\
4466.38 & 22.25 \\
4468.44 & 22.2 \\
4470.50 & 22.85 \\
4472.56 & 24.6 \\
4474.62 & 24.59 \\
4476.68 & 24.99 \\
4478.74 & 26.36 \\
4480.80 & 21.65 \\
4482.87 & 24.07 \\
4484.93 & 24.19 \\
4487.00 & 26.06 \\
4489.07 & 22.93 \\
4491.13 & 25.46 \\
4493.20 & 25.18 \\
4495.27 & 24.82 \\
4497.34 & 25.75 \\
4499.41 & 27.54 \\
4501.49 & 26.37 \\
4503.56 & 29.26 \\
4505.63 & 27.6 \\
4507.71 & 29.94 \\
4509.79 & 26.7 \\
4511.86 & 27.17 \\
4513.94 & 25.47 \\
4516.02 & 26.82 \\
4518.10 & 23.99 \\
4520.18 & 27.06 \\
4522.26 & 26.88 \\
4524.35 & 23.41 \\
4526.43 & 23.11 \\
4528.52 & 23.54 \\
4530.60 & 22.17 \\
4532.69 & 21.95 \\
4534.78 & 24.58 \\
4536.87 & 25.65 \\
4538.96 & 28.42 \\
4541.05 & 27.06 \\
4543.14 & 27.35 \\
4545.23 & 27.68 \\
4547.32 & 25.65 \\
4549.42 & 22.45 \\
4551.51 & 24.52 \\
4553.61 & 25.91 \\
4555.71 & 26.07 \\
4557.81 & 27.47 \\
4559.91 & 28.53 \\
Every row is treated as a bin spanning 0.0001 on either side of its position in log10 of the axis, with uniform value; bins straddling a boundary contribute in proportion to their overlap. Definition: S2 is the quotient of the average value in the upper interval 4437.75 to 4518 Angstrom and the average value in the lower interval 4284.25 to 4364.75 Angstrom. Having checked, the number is 1.29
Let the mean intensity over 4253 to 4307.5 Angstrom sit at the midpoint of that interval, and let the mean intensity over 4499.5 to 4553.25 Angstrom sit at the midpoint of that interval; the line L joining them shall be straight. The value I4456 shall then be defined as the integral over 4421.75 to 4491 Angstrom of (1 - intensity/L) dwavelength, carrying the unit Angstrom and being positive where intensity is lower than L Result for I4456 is 0.2 Angstrom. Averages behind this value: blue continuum 17.8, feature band 23.5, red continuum 25.8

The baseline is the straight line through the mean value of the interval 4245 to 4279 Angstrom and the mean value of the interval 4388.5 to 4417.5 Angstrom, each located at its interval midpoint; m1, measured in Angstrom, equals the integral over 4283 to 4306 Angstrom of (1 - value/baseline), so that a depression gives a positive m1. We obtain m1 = 4.13 Angstrom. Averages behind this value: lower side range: 19.3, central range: 16.2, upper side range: 21.6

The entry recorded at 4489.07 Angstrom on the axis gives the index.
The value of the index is 22.93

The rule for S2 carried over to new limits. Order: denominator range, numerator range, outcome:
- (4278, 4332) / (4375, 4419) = 1.18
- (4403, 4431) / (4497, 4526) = 1.15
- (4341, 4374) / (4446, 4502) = 1.11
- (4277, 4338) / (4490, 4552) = 1.42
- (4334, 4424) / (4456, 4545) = 1.17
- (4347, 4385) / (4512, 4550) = 1.18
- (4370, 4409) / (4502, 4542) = 1.27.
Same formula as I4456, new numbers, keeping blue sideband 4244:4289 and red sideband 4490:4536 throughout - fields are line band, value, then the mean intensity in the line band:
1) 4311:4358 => 1.55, 20.2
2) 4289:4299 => 1.39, 17.1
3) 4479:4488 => 0.25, 24.2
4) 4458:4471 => 1.36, 21.8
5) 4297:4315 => 4.80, 14.8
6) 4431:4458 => 0.40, 23.5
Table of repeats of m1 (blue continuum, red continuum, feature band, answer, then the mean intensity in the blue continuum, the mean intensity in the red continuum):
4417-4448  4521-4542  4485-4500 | -0.6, 23.5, 24.7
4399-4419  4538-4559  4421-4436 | -0.6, 22.2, 26.3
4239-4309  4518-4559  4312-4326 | -0.5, 18.1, 25.3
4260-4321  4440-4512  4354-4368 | -1.6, 17.8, 24.5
